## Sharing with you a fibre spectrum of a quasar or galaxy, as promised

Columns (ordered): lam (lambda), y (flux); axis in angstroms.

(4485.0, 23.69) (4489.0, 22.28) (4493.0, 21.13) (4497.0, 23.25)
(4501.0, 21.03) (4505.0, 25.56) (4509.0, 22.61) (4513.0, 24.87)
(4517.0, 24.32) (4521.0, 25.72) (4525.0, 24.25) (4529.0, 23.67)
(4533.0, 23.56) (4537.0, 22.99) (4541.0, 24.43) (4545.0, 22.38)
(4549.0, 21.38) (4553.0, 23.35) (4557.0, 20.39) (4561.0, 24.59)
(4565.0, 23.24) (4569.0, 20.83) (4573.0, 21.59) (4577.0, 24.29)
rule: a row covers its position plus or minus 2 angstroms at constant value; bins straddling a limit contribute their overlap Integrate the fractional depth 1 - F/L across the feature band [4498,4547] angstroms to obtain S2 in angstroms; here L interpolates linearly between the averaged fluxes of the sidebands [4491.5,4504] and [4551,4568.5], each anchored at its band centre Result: -3.09 angstroms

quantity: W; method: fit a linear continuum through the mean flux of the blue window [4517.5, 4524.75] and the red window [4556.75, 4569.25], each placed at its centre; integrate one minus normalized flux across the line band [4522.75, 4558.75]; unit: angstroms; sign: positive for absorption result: 1.52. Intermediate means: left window 25.1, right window 22.7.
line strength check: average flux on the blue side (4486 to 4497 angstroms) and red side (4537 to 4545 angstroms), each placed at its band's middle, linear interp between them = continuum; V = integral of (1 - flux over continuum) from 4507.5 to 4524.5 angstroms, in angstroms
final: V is -1.2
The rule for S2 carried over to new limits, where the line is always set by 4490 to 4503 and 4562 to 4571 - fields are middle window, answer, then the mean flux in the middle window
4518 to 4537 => -1.82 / 24.2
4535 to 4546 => -0.60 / 23.3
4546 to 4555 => -0.06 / 22.4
